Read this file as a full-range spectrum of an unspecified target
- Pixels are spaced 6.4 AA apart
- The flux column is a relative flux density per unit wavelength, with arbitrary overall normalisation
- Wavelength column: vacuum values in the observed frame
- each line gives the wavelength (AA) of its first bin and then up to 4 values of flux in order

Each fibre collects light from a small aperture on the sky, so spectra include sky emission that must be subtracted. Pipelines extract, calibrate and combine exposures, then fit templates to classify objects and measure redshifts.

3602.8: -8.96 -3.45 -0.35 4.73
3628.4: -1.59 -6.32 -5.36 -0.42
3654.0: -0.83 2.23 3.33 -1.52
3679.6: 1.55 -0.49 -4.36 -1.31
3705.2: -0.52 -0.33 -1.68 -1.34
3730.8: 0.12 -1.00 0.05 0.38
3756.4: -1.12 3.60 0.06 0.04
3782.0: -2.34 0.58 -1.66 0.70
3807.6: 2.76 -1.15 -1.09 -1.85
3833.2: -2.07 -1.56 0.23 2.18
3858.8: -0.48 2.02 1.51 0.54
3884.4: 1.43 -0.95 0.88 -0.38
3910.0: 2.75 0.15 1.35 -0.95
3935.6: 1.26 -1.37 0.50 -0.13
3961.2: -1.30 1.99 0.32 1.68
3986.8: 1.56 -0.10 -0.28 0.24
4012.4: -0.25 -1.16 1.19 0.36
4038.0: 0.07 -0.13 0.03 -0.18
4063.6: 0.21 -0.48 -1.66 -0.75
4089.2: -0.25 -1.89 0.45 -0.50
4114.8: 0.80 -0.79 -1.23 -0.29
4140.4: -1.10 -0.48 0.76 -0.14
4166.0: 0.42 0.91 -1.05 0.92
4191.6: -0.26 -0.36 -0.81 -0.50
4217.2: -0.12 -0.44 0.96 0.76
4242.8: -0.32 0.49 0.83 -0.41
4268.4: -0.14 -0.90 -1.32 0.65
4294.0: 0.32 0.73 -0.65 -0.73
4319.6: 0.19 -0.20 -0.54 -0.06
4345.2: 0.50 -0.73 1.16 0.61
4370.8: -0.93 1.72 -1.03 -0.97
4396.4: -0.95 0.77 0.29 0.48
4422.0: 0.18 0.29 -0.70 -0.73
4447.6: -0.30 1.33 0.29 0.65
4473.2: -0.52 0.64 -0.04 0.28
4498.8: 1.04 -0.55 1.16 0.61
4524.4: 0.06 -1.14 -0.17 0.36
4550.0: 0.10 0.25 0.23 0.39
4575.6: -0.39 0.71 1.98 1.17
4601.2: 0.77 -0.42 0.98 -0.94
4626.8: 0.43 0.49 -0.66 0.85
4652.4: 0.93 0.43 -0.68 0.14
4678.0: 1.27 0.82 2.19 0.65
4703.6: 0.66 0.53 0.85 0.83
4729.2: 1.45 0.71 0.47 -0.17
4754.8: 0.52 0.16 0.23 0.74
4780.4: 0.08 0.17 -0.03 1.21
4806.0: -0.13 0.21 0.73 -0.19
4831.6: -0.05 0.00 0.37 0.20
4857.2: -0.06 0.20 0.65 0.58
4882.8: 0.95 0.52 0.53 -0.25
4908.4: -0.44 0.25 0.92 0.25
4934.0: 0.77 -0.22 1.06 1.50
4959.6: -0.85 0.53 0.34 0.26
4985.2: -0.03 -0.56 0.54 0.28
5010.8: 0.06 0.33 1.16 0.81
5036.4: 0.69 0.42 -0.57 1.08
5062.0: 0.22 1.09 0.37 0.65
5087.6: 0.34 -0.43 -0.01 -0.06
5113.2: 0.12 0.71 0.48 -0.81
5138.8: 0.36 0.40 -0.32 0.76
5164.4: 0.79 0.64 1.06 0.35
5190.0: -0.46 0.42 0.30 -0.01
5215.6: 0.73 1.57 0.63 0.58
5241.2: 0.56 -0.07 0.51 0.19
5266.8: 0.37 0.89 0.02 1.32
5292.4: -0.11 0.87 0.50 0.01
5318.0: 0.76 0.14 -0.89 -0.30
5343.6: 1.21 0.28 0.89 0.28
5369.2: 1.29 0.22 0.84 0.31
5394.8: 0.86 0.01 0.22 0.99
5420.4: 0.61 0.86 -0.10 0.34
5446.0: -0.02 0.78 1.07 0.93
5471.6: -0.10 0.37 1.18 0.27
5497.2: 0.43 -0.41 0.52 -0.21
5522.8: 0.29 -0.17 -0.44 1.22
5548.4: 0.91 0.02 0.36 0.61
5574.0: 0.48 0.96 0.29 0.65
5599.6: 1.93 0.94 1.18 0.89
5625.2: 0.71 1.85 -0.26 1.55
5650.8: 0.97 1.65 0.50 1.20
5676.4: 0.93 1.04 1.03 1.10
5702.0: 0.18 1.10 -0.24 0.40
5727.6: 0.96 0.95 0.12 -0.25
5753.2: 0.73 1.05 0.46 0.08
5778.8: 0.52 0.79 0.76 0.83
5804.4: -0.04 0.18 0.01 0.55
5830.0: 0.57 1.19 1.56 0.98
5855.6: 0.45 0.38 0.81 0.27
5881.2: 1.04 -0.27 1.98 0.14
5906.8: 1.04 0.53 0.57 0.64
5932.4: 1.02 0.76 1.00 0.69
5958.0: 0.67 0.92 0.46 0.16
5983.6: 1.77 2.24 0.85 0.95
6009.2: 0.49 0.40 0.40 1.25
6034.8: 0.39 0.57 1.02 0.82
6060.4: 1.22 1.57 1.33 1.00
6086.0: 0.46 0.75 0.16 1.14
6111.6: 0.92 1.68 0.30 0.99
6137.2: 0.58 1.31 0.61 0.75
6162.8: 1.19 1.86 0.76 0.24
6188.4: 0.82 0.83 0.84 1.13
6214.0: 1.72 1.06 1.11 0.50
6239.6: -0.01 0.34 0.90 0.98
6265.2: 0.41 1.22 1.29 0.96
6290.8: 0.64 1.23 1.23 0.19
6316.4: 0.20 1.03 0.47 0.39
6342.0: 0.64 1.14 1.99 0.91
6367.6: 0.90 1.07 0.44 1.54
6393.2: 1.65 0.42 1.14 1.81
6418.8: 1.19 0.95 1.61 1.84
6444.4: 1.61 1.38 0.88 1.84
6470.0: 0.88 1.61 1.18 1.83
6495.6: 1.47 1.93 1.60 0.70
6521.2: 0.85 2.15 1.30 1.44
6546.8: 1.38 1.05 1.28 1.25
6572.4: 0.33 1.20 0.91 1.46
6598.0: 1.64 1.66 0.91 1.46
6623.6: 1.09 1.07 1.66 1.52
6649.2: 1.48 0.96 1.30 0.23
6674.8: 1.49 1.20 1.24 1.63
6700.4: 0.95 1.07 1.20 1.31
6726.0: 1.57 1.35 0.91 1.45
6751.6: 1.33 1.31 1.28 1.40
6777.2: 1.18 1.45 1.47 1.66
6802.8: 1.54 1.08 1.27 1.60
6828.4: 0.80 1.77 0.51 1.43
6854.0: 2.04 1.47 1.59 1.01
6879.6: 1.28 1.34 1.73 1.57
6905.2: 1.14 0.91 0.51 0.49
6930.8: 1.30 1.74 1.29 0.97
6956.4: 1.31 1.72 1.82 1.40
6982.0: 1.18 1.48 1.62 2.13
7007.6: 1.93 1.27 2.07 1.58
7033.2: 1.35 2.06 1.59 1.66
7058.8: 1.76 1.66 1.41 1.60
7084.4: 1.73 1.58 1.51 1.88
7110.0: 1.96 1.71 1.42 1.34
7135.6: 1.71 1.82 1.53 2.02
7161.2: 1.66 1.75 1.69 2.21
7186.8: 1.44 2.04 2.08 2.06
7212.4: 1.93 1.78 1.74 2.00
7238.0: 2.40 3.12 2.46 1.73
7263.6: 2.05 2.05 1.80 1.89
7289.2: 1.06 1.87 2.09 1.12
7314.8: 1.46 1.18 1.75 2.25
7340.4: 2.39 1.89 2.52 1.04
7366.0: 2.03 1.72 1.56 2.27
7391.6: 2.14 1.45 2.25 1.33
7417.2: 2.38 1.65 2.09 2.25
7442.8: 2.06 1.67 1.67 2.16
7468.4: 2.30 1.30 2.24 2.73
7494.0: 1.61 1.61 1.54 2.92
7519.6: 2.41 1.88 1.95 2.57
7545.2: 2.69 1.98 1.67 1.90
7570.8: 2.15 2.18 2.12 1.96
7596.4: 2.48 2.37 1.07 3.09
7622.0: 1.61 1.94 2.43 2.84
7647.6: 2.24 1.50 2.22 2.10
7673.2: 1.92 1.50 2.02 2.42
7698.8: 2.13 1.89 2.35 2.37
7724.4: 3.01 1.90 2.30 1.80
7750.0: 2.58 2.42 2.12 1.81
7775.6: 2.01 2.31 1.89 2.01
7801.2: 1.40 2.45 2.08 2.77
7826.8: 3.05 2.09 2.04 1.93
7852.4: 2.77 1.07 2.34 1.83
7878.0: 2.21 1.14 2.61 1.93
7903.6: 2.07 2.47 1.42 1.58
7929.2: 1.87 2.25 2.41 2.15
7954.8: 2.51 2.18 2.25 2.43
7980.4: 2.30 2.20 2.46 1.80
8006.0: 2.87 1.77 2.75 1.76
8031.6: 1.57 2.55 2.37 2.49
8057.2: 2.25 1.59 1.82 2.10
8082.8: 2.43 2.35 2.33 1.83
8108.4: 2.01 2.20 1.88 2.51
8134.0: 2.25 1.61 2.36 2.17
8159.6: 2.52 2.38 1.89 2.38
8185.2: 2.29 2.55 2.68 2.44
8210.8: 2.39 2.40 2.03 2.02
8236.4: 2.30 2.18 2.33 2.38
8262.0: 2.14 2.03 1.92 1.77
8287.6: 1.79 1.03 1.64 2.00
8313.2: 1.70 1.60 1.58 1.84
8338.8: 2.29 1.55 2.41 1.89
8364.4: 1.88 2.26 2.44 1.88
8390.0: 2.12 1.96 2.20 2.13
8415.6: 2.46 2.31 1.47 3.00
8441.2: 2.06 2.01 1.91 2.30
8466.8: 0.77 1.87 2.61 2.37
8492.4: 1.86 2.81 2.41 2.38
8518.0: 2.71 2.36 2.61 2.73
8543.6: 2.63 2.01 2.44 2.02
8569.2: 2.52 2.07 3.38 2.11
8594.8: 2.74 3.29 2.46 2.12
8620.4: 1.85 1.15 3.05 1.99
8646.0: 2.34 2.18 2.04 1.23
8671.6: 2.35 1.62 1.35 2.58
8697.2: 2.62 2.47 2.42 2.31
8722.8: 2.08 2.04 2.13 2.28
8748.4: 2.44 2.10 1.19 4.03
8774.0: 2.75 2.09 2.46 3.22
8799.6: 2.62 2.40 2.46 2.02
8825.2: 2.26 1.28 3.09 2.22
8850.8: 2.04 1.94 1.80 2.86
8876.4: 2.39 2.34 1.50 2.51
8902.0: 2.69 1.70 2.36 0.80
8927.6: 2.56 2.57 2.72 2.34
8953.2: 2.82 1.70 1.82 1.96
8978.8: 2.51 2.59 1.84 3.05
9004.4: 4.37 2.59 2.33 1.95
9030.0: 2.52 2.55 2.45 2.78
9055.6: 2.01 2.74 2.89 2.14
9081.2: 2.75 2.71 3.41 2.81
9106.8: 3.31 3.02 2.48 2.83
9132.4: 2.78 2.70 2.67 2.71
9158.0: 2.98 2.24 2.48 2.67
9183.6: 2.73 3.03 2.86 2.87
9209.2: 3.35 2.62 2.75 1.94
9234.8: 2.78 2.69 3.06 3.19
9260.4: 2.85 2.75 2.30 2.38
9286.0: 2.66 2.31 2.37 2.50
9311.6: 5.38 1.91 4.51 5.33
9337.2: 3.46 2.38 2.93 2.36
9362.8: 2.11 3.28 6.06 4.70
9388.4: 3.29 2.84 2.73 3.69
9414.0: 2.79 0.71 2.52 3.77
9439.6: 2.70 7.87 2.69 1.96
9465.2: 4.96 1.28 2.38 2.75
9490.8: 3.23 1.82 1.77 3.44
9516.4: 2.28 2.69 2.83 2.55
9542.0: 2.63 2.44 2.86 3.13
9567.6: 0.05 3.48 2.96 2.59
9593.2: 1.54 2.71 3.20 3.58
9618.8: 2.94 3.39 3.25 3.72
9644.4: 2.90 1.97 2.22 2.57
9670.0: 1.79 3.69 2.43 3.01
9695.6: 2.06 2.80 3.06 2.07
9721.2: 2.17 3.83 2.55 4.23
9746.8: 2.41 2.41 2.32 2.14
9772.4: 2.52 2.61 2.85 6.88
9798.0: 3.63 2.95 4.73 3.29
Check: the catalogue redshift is 0.61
